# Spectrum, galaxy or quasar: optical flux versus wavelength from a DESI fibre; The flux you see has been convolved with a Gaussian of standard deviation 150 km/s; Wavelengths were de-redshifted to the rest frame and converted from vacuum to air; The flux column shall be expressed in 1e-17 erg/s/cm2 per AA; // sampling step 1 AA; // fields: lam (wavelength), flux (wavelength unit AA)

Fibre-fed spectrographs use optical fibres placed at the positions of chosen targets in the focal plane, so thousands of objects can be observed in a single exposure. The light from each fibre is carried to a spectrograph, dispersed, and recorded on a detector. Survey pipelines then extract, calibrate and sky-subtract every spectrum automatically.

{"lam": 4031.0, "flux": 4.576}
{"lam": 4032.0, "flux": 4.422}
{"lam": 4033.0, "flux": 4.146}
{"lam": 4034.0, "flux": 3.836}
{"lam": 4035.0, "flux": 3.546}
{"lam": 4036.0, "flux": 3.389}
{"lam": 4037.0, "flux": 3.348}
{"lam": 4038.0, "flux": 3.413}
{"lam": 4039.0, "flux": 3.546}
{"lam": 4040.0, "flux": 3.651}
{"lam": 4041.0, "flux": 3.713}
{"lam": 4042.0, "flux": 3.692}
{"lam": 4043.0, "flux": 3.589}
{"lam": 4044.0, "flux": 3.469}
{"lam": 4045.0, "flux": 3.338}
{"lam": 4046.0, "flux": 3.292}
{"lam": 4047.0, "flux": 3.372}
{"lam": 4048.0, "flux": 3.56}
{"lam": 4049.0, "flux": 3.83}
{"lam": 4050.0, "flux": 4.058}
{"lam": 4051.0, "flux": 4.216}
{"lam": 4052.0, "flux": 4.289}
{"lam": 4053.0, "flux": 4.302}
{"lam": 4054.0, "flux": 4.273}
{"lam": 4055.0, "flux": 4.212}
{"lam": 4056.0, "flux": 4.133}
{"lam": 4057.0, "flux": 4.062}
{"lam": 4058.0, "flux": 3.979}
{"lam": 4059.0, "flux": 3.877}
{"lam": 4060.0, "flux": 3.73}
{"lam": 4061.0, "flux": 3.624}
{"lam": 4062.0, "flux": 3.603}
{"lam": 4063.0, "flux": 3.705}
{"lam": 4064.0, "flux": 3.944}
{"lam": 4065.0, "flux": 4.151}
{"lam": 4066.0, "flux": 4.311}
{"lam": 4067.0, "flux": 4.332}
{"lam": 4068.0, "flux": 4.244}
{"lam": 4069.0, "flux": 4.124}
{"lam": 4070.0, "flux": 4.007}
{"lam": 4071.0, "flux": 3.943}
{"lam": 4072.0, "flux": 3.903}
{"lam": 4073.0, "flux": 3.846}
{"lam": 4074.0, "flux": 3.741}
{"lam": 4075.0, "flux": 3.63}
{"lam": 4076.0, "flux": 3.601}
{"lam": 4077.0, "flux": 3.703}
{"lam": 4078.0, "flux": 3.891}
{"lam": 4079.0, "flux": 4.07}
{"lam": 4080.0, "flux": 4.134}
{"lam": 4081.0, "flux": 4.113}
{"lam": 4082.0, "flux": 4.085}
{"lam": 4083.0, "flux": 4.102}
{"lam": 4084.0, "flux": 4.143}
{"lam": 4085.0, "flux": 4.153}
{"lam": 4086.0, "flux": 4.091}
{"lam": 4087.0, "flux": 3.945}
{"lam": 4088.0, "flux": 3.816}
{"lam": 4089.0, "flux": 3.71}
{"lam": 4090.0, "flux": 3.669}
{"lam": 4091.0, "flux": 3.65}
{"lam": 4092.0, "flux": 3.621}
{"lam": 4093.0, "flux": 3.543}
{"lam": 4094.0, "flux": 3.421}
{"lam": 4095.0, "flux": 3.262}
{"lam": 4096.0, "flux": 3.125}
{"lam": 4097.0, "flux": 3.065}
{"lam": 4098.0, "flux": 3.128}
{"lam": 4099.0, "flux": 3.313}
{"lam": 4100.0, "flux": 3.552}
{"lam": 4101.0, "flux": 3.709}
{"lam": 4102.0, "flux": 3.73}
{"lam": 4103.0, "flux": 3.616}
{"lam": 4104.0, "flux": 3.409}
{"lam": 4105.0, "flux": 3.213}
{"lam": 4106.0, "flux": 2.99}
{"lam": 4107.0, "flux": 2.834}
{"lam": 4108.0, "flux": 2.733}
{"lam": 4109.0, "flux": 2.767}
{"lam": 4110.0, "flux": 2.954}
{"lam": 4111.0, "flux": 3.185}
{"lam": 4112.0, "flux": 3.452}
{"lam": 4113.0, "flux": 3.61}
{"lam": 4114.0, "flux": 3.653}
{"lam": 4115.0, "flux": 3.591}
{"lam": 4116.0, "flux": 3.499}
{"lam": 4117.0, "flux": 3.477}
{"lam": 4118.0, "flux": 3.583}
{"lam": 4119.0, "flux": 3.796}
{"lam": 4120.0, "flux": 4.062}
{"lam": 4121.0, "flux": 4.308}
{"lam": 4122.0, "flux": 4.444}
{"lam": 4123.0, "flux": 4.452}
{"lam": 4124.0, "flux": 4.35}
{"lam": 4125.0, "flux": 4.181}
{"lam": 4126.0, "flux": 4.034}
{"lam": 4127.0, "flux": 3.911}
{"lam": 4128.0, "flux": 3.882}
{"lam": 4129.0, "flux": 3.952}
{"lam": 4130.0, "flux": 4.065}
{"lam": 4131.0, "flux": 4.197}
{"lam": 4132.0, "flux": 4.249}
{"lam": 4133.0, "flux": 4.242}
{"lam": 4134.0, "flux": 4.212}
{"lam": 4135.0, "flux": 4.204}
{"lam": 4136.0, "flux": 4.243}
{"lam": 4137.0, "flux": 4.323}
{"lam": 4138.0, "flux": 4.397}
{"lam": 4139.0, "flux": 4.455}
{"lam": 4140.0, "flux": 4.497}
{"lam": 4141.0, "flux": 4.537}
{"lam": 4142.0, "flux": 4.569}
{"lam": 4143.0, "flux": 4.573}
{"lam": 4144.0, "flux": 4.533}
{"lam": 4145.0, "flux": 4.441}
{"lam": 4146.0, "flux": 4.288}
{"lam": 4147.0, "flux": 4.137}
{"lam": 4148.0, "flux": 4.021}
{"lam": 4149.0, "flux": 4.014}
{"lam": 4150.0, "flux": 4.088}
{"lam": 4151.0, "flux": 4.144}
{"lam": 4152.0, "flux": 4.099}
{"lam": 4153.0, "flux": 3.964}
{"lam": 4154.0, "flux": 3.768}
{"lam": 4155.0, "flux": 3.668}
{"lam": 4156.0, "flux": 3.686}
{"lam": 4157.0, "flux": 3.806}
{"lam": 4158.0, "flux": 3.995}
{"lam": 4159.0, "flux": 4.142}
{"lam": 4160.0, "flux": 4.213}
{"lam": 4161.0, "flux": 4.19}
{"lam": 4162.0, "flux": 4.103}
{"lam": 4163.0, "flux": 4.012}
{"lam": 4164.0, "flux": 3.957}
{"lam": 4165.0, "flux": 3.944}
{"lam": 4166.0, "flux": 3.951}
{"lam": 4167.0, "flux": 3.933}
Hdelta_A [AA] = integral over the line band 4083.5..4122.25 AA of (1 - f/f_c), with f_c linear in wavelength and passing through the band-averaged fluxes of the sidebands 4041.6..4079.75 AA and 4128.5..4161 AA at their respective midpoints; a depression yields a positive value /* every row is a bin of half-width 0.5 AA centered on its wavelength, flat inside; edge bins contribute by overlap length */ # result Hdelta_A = 4.9 AA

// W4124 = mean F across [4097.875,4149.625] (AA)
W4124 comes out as 3.88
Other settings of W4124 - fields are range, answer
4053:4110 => 3.74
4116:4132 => 4.04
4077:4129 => 3.67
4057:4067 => 3.91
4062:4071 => 4.07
